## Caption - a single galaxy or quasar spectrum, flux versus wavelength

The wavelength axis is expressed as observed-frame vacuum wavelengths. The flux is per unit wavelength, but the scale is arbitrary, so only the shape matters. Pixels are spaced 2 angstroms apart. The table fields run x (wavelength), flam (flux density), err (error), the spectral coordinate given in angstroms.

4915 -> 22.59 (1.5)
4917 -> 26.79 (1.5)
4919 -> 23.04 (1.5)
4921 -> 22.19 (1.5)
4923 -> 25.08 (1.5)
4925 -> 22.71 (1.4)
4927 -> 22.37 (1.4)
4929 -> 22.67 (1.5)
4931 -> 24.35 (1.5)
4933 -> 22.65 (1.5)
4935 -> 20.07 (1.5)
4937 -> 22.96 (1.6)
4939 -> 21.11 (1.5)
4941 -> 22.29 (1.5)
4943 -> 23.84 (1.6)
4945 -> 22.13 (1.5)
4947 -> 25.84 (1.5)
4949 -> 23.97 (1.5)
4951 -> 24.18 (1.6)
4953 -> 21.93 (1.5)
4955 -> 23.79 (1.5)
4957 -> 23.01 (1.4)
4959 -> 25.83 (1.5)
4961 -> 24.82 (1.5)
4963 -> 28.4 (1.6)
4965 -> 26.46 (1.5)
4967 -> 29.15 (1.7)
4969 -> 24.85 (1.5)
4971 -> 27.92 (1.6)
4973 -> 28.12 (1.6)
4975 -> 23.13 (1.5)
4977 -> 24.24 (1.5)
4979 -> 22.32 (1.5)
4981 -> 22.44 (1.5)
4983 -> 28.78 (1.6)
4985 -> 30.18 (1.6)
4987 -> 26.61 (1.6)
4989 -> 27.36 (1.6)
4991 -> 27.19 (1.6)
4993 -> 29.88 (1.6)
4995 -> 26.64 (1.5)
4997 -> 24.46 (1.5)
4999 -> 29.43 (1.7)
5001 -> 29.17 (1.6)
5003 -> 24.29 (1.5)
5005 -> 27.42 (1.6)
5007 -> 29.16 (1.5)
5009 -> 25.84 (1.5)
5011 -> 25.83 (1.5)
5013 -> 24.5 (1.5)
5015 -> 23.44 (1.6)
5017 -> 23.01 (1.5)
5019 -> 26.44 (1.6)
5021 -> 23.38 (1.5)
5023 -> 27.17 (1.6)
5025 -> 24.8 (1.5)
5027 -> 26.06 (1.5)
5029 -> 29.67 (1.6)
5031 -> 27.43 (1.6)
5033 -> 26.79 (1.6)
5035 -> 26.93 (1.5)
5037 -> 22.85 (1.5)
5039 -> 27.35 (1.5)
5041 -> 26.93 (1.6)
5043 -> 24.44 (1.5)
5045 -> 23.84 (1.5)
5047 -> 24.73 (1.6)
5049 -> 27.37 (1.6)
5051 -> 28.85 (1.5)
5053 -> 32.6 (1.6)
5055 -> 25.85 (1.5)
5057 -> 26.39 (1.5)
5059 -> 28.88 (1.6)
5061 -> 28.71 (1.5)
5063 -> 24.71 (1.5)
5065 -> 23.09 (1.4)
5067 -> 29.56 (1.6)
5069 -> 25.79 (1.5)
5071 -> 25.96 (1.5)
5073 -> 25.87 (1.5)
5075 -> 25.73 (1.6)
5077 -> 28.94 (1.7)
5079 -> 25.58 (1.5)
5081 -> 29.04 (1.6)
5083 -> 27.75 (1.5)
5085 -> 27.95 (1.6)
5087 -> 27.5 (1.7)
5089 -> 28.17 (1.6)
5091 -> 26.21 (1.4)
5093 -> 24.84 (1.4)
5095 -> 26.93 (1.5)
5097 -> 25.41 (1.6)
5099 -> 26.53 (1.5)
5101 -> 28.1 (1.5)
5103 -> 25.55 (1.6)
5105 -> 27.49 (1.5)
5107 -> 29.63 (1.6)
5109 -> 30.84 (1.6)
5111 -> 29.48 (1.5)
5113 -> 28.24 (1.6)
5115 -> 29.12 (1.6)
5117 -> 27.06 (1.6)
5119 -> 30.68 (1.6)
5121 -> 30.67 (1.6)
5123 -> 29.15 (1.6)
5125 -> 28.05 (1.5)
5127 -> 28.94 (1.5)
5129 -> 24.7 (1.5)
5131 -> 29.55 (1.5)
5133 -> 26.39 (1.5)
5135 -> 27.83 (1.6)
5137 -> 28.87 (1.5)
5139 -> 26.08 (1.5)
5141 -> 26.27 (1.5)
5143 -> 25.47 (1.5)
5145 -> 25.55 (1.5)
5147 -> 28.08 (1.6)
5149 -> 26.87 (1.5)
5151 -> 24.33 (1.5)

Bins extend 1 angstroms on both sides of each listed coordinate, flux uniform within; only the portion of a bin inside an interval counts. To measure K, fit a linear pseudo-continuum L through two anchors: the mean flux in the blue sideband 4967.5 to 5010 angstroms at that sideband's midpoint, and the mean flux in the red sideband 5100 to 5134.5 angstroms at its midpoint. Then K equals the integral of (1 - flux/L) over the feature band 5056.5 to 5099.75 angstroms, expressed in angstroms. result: 1.7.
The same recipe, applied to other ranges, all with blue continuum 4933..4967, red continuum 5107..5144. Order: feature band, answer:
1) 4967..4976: -0.71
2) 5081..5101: 0.28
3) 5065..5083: 0.06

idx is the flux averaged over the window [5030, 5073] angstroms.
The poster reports 26.6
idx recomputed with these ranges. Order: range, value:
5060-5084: 26.7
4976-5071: 26.4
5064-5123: 27.5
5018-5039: 26.2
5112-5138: 28.4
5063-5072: 25.9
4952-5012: 26.3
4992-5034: 26.4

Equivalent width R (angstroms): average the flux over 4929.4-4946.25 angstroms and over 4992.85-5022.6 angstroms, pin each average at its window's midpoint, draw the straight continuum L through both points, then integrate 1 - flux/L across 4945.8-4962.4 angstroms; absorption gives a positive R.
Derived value -0.7 angstroms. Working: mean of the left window 22.5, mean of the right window 26.1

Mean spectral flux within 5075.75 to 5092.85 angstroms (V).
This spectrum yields 27.5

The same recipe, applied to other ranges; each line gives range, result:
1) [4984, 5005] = 27.5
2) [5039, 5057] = 26.8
